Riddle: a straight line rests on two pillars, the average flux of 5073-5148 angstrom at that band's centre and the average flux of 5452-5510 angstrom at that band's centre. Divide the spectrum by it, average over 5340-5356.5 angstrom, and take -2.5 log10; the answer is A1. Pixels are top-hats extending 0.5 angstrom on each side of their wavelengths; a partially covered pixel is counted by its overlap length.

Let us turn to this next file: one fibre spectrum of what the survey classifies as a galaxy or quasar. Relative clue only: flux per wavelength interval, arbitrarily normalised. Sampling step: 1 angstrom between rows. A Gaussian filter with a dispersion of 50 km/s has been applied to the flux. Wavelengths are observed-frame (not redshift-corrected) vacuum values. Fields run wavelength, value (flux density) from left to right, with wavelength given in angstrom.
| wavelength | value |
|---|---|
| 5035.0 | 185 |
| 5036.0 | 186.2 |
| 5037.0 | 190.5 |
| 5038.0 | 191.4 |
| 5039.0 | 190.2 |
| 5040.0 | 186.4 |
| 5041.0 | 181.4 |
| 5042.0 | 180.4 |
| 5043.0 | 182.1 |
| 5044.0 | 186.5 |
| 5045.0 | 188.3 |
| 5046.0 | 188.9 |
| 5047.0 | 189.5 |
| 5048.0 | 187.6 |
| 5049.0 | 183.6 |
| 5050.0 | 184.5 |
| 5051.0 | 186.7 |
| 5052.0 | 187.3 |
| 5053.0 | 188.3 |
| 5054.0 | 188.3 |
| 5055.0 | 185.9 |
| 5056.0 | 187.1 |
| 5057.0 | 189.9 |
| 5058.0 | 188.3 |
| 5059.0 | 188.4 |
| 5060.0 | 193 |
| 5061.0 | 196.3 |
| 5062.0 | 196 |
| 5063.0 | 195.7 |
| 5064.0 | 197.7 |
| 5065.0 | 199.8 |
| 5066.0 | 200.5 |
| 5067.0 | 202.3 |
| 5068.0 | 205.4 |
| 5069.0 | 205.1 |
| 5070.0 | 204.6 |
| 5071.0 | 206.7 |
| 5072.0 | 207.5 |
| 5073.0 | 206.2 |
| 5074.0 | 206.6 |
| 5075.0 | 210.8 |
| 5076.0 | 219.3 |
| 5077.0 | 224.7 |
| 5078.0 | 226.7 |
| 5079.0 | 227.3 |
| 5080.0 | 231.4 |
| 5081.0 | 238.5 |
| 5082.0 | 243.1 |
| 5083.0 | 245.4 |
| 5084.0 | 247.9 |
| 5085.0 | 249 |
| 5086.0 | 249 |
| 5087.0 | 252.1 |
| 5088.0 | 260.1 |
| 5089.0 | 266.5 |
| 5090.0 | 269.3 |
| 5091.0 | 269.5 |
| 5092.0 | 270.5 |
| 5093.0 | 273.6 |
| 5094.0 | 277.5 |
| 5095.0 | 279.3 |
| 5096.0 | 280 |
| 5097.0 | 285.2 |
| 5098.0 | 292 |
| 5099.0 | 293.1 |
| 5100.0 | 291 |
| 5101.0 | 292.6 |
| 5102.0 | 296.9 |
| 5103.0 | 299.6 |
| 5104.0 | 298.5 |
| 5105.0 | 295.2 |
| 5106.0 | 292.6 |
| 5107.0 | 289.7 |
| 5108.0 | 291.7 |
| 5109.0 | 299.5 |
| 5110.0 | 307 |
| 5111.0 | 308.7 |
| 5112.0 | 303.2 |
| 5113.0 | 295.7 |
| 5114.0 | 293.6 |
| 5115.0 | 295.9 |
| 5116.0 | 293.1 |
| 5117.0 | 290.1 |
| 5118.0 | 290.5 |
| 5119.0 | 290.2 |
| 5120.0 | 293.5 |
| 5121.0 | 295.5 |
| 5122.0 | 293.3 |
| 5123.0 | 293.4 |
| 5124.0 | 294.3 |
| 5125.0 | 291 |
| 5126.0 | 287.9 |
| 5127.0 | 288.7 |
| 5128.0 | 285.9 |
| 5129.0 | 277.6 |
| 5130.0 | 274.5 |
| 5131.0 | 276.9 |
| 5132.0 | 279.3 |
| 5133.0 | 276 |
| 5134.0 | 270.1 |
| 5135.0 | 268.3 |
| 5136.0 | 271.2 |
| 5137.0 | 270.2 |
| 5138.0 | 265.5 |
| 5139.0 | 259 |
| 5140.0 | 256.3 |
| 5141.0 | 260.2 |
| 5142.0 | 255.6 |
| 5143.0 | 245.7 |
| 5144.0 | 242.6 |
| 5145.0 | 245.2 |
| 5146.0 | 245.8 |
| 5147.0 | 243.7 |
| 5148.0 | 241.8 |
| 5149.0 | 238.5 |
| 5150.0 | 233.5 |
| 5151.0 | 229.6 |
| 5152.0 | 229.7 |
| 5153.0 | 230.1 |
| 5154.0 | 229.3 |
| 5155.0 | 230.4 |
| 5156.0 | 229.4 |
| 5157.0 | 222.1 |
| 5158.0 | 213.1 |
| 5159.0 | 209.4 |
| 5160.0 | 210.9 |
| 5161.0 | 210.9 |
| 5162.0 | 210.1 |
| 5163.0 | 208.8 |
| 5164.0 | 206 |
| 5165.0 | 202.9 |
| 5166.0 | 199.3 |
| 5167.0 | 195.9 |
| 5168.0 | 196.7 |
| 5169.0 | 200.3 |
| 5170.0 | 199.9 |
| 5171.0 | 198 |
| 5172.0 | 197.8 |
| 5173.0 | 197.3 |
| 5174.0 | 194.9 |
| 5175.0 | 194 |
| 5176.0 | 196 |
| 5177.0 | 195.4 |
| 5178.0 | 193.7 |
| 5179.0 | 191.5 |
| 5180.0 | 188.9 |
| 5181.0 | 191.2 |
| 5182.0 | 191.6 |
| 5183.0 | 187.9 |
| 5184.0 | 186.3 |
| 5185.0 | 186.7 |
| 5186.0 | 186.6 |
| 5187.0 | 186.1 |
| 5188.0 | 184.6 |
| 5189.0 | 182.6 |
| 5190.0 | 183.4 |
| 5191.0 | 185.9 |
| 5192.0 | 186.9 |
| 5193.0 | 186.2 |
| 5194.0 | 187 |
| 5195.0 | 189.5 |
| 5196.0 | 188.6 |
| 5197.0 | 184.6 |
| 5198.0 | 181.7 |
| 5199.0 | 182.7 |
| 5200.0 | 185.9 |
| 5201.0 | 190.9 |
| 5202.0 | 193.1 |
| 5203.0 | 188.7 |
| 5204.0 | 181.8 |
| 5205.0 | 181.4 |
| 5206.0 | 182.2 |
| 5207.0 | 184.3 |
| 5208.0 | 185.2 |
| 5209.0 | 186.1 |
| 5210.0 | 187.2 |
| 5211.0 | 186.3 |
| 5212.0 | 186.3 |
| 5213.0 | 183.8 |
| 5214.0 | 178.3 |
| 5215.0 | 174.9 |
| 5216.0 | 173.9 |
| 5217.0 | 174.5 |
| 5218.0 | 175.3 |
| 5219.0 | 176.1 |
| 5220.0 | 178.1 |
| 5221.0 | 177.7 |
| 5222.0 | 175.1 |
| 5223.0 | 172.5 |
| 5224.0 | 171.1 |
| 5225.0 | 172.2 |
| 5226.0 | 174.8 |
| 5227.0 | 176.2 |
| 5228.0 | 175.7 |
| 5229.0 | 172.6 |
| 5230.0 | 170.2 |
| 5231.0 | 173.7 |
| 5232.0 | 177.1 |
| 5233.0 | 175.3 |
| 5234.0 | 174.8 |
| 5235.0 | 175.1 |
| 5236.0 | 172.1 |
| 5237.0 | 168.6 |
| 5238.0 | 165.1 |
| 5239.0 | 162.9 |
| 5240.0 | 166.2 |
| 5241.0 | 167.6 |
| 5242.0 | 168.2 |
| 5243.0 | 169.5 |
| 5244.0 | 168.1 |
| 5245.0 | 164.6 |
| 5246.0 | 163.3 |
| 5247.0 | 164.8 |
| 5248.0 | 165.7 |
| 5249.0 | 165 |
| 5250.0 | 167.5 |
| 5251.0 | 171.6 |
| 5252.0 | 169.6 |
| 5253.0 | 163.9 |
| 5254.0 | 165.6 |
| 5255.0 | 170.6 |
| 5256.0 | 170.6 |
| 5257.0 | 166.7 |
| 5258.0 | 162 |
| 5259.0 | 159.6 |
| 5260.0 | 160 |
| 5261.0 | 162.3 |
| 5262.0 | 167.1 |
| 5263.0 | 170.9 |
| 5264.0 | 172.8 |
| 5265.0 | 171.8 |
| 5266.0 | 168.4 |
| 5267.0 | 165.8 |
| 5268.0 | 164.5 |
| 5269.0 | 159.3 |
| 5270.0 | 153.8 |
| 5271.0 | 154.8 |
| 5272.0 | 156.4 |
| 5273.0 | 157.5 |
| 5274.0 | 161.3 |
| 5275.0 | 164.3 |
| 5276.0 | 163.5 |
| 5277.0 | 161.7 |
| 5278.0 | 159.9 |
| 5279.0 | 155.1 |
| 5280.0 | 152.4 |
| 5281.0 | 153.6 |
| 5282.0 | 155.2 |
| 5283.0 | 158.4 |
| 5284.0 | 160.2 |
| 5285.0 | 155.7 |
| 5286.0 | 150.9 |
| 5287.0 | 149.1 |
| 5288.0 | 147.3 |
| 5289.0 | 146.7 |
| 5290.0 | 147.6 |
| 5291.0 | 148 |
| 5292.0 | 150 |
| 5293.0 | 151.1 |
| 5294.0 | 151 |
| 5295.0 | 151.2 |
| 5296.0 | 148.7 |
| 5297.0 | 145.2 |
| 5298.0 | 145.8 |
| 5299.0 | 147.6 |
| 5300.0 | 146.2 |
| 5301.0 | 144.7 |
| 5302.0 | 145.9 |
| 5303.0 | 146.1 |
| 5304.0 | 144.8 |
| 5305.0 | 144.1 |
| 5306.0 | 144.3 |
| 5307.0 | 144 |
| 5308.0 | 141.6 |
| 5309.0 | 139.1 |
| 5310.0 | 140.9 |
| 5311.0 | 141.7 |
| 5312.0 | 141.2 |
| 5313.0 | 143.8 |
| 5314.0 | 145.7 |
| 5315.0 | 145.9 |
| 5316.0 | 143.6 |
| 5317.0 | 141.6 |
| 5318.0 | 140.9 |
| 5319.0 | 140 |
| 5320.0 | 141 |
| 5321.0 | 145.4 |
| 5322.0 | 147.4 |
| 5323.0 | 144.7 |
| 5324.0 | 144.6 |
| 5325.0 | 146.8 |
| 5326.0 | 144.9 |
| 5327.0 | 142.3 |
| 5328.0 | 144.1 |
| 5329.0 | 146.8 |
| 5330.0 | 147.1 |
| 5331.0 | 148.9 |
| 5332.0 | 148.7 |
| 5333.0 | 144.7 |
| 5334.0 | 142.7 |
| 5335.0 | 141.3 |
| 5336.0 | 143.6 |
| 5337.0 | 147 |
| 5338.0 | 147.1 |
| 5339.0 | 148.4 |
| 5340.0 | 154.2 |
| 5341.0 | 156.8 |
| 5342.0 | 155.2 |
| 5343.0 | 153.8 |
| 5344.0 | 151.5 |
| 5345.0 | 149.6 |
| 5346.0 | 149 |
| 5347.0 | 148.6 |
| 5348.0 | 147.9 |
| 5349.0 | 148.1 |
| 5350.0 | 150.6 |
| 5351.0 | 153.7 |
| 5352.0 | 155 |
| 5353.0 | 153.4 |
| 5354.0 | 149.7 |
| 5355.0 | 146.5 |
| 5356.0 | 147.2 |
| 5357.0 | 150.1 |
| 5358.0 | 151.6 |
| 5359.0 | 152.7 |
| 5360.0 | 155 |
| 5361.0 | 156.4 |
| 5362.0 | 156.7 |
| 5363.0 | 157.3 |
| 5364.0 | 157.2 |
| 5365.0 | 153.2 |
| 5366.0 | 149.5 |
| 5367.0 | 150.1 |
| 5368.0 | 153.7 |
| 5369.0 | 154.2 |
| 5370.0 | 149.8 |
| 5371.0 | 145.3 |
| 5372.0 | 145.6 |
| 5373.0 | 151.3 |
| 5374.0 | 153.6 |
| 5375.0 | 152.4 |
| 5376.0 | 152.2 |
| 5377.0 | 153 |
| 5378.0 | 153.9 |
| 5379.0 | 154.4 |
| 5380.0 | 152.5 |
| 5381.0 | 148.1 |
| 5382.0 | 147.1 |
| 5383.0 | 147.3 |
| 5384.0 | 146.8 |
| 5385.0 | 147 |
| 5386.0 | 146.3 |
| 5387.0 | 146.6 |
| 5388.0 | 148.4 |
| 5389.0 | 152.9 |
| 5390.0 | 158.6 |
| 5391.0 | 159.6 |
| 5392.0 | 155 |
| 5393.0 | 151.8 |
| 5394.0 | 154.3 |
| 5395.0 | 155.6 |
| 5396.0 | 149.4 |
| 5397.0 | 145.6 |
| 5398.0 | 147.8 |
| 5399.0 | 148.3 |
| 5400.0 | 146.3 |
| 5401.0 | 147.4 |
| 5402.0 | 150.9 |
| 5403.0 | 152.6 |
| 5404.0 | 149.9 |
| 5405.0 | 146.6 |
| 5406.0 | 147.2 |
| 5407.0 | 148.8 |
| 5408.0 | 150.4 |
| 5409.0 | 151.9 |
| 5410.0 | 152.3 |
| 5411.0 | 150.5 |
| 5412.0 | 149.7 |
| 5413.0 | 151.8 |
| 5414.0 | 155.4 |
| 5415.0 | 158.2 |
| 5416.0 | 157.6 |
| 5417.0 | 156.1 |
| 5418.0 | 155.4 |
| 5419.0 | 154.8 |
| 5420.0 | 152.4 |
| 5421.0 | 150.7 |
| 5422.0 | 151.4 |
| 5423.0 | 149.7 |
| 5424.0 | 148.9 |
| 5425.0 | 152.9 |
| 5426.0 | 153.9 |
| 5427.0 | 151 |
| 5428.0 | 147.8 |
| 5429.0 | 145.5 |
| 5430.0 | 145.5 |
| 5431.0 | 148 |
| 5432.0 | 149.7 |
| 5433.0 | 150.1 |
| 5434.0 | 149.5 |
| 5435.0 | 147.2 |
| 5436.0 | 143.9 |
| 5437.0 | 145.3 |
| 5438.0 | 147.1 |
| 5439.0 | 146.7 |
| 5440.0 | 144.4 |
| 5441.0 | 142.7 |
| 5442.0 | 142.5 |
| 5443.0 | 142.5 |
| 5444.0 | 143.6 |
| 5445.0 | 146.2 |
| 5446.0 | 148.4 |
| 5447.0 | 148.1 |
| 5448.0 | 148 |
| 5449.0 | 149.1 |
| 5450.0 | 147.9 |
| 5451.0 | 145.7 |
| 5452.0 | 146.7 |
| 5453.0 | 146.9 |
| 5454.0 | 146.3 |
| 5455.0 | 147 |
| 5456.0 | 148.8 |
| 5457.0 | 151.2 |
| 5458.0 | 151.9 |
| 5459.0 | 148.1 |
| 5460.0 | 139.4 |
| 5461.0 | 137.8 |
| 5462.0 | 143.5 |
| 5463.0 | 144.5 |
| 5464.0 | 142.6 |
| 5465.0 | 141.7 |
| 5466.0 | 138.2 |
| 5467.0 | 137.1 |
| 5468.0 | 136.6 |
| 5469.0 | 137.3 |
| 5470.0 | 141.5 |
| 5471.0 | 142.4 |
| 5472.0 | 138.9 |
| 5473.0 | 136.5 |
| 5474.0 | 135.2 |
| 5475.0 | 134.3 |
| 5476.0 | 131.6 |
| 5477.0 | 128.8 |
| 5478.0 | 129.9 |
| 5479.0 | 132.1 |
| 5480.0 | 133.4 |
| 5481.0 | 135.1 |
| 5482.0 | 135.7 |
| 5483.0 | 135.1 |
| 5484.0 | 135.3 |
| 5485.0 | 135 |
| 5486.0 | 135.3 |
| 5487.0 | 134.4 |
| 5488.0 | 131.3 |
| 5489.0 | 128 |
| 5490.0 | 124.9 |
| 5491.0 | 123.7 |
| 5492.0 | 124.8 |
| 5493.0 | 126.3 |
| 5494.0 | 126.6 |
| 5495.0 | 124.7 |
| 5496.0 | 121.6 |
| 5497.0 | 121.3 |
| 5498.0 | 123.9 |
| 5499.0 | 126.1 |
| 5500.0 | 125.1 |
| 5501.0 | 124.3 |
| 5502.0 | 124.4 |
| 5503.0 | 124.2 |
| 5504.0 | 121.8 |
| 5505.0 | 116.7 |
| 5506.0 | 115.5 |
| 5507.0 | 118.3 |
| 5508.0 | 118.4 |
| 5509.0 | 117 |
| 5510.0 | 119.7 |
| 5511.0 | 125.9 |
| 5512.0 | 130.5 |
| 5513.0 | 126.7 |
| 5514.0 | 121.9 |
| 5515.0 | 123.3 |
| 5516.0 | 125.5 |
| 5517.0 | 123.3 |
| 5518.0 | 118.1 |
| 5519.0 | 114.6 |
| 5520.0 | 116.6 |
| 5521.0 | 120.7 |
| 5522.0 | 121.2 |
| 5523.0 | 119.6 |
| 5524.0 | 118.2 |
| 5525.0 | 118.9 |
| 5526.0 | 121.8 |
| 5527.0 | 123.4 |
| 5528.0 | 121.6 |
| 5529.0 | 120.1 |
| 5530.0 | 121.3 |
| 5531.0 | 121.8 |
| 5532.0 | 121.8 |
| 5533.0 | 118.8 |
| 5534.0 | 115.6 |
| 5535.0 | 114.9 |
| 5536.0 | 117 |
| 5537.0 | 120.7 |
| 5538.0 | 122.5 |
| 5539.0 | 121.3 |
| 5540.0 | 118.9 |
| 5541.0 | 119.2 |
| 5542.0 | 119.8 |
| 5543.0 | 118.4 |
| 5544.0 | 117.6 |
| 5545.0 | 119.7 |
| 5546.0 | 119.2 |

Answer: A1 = 0.20 mag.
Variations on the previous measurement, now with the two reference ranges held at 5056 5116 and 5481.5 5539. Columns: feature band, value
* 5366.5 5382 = 0.09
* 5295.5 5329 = 0.25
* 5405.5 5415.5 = 0.01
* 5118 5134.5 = -0.20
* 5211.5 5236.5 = 0.19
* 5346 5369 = 0.11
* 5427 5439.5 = -0.01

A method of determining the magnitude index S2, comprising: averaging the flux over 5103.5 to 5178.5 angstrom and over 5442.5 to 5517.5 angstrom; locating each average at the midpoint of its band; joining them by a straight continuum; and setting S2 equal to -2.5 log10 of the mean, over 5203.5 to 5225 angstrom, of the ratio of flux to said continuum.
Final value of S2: 0.25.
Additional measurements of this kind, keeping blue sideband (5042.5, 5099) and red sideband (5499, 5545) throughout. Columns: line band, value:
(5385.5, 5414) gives -0.02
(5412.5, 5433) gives -0.07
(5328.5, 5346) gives 0.09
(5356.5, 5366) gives 0.01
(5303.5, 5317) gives 0.17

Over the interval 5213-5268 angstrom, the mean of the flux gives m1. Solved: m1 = 170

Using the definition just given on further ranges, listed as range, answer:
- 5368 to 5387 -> 150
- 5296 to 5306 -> 146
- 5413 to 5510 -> 139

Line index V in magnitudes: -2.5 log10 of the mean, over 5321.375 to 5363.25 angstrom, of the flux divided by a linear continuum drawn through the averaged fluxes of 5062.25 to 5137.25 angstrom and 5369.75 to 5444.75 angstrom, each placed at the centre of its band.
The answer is 0.17 mag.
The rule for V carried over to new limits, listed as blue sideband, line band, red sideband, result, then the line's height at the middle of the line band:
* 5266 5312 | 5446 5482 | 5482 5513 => -0.092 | 130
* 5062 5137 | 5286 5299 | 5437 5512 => 0.310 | 198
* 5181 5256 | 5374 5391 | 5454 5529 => -0.014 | 149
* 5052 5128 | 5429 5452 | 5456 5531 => -0.009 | 145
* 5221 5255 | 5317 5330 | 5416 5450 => 0.118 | 161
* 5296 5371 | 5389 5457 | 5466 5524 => -0.100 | 136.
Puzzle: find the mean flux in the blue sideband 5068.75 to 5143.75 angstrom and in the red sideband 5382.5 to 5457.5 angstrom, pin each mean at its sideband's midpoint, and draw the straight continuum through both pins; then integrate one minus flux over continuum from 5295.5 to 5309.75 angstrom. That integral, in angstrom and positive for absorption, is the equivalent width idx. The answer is 3.6 angstrom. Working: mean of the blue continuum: 269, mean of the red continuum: 149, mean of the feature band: 145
